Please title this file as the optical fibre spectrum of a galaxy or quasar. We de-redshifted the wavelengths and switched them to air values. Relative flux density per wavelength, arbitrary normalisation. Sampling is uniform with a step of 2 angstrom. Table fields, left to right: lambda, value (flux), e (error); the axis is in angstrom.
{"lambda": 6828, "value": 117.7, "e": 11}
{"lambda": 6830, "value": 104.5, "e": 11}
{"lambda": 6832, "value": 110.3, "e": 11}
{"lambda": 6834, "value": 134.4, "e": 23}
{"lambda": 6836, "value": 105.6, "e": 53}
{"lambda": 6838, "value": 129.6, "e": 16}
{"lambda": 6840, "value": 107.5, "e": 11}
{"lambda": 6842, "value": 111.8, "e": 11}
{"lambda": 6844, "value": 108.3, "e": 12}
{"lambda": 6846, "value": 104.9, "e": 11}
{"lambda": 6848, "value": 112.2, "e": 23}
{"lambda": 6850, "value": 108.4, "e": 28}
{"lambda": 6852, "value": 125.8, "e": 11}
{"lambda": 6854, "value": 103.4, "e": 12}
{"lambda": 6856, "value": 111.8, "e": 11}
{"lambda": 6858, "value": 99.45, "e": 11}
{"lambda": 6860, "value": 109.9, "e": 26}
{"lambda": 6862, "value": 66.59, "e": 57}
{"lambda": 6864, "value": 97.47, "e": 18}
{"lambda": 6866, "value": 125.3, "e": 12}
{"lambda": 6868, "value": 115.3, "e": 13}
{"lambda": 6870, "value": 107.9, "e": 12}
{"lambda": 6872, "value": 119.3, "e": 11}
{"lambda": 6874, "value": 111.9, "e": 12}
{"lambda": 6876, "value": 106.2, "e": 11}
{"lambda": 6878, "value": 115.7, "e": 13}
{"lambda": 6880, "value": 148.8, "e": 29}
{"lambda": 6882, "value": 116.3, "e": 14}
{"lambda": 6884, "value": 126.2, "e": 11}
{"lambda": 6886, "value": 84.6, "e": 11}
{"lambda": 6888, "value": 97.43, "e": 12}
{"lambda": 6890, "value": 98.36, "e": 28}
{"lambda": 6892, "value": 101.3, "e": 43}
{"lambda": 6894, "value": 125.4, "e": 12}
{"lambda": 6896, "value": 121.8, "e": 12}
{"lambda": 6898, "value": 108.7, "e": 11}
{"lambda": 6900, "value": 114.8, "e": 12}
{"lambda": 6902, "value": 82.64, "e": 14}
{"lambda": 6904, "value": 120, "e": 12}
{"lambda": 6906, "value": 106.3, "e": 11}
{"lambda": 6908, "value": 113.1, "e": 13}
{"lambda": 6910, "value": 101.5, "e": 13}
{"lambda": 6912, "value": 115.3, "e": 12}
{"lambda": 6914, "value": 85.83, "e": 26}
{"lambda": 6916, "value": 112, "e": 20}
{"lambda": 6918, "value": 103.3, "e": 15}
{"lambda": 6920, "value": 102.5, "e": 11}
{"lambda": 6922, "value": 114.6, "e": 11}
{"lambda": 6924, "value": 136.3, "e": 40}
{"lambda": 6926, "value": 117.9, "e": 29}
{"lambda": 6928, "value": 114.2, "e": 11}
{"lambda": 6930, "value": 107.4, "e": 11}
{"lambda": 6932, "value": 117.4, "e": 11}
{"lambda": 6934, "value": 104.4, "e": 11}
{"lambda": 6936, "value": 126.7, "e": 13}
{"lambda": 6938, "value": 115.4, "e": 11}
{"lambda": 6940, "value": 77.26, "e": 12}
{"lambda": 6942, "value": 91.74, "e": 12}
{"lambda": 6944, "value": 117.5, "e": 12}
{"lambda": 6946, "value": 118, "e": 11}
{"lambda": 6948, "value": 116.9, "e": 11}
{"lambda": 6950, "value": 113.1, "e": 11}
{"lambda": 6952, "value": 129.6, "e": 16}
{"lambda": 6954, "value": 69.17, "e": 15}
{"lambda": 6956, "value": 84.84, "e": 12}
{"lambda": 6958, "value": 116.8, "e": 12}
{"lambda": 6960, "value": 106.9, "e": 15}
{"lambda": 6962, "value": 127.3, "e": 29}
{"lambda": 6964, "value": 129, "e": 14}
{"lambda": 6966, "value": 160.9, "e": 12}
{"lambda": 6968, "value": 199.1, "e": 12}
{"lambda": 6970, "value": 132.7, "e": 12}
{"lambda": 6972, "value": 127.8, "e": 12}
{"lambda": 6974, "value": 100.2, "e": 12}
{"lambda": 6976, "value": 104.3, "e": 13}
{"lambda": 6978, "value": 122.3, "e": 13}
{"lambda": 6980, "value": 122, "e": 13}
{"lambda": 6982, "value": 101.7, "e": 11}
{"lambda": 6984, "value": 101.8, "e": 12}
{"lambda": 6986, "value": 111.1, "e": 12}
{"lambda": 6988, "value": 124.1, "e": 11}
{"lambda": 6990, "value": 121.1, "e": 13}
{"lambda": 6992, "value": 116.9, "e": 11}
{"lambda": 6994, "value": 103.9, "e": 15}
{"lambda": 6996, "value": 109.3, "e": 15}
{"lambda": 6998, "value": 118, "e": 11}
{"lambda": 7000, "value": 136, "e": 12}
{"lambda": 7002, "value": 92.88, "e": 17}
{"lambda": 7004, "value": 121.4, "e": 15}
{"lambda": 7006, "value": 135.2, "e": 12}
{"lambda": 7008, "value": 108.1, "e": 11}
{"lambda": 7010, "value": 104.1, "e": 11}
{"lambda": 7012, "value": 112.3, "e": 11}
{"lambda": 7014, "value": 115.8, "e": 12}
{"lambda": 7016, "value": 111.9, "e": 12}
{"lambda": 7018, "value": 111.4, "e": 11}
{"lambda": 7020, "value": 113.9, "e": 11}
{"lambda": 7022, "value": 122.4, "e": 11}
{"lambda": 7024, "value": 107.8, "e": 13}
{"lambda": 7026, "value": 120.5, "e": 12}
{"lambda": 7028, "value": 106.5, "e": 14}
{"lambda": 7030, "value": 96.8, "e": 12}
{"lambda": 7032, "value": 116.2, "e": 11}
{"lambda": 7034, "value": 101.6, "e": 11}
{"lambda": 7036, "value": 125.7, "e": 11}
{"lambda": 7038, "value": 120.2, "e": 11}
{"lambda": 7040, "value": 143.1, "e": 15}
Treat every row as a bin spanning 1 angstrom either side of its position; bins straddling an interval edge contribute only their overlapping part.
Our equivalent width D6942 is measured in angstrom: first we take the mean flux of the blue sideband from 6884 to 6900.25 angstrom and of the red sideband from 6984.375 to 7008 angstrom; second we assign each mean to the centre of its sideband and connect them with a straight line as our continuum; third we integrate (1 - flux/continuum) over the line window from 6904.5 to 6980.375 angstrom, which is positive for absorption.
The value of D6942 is -2.0 angstrom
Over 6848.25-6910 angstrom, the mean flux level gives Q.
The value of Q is 110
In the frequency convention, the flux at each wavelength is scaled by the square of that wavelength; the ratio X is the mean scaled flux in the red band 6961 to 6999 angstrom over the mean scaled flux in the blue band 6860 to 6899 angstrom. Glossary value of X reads 1.1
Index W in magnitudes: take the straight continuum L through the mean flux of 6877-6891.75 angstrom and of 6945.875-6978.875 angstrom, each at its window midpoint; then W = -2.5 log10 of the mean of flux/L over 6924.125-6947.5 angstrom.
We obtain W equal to 0.067 mag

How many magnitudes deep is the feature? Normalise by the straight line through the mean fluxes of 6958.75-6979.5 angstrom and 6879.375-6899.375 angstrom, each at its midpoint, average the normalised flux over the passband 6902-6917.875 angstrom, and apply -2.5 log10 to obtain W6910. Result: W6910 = 0.11 mag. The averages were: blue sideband 112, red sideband 131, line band 106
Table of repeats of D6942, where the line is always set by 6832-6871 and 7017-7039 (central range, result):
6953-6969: -1.8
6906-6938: -0.1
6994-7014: -0.4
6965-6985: -2.7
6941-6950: 0.0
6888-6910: 0.5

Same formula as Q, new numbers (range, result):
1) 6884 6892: 98.5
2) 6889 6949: 110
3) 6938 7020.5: 116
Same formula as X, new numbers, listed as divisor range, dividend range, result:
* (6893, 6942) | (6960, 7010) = 1.13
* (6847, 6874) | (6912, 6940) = 1.05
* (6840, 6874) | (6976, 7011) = 1.10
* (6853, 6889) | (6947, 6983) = 1.13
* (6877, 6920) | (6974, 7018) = 1.07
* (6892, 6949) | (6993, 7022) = 1.06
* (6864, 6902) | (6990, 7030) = 1.05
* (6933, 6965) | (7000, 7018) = 1.06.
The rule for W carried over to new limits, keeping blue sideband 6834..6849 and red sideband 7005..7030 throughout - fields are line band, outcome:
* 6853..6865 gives 0.15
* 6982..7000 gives 0.00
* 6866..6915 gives 0.03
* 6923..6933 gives -0.05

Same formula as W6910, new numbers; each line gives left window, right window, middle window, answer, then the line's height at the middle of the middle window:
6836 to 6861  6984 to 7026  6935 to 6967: 0.008 mag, 113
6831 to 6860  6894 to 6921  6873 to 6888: -0.047 mag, 110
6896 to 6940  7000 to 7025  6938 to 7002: -0.037 mag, 112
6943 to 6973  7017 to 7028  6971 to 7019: 0.040 mag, 118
